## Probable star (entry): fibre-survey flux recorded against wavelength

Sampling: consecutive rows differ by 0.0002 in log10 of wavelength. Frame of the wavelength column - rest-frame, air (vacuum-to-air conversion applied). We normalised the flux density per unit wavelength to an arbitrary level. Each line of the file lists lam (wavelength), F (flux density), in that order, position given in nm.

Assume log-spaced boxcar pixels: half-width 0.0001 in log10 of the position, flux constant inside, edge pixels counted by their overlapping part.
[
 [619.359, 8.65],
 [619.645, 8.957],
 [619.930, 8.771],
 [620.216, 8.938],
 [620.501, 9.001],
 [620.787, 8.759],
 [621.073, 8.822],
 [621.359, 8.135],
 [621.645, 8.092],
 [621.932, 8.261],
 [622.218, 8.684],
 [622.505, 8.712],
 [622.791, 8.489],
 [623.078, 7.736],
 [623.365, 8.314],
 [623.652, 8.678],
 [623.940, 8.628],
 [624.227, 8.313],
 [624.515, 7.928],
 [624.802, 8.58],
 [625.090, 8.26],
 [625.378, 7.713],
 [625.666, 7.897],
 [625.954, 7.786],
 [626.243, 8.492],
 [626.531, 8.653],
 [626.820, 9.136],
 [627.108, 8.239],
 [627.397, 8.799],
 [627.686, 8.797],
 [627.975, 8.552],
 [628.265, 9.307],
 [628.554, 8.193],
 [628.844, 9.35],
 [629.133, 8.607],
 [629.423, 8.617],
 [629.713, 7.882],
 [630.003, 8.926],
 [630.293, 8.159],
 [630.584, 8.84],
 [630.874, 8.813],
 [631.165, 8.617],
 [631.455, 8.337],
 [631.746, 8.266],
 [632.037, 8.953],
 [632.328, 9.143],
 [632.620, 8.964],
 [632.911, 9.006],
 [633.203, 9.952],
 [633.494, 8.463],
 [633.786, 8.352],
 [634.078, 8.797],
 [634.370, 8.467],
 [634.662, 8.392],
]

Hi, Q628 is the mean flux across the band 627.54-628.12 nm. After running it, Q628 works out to 8.67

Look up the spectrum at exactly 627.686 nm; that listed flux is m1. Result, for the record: 8.797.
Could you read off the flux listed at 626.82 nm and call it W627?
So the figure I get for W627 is 9.136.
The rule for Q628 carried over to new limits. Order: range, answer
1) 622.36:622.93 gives 8.61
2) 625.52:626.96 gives 8.39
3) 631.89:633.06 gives 9.01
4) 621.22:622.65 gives 8.38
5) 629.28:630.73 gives 8.48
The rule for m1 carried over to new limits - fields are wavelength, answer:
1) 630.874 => 8.813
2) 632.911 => 9.006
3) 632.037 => 8.953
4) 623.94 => 8.628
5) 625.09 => 8.26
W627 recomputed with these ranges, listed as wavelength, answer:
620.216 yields 8.938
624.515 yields 7.928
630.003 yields 8.926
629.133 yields 8.607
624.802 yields 8.58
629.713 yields 7.882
